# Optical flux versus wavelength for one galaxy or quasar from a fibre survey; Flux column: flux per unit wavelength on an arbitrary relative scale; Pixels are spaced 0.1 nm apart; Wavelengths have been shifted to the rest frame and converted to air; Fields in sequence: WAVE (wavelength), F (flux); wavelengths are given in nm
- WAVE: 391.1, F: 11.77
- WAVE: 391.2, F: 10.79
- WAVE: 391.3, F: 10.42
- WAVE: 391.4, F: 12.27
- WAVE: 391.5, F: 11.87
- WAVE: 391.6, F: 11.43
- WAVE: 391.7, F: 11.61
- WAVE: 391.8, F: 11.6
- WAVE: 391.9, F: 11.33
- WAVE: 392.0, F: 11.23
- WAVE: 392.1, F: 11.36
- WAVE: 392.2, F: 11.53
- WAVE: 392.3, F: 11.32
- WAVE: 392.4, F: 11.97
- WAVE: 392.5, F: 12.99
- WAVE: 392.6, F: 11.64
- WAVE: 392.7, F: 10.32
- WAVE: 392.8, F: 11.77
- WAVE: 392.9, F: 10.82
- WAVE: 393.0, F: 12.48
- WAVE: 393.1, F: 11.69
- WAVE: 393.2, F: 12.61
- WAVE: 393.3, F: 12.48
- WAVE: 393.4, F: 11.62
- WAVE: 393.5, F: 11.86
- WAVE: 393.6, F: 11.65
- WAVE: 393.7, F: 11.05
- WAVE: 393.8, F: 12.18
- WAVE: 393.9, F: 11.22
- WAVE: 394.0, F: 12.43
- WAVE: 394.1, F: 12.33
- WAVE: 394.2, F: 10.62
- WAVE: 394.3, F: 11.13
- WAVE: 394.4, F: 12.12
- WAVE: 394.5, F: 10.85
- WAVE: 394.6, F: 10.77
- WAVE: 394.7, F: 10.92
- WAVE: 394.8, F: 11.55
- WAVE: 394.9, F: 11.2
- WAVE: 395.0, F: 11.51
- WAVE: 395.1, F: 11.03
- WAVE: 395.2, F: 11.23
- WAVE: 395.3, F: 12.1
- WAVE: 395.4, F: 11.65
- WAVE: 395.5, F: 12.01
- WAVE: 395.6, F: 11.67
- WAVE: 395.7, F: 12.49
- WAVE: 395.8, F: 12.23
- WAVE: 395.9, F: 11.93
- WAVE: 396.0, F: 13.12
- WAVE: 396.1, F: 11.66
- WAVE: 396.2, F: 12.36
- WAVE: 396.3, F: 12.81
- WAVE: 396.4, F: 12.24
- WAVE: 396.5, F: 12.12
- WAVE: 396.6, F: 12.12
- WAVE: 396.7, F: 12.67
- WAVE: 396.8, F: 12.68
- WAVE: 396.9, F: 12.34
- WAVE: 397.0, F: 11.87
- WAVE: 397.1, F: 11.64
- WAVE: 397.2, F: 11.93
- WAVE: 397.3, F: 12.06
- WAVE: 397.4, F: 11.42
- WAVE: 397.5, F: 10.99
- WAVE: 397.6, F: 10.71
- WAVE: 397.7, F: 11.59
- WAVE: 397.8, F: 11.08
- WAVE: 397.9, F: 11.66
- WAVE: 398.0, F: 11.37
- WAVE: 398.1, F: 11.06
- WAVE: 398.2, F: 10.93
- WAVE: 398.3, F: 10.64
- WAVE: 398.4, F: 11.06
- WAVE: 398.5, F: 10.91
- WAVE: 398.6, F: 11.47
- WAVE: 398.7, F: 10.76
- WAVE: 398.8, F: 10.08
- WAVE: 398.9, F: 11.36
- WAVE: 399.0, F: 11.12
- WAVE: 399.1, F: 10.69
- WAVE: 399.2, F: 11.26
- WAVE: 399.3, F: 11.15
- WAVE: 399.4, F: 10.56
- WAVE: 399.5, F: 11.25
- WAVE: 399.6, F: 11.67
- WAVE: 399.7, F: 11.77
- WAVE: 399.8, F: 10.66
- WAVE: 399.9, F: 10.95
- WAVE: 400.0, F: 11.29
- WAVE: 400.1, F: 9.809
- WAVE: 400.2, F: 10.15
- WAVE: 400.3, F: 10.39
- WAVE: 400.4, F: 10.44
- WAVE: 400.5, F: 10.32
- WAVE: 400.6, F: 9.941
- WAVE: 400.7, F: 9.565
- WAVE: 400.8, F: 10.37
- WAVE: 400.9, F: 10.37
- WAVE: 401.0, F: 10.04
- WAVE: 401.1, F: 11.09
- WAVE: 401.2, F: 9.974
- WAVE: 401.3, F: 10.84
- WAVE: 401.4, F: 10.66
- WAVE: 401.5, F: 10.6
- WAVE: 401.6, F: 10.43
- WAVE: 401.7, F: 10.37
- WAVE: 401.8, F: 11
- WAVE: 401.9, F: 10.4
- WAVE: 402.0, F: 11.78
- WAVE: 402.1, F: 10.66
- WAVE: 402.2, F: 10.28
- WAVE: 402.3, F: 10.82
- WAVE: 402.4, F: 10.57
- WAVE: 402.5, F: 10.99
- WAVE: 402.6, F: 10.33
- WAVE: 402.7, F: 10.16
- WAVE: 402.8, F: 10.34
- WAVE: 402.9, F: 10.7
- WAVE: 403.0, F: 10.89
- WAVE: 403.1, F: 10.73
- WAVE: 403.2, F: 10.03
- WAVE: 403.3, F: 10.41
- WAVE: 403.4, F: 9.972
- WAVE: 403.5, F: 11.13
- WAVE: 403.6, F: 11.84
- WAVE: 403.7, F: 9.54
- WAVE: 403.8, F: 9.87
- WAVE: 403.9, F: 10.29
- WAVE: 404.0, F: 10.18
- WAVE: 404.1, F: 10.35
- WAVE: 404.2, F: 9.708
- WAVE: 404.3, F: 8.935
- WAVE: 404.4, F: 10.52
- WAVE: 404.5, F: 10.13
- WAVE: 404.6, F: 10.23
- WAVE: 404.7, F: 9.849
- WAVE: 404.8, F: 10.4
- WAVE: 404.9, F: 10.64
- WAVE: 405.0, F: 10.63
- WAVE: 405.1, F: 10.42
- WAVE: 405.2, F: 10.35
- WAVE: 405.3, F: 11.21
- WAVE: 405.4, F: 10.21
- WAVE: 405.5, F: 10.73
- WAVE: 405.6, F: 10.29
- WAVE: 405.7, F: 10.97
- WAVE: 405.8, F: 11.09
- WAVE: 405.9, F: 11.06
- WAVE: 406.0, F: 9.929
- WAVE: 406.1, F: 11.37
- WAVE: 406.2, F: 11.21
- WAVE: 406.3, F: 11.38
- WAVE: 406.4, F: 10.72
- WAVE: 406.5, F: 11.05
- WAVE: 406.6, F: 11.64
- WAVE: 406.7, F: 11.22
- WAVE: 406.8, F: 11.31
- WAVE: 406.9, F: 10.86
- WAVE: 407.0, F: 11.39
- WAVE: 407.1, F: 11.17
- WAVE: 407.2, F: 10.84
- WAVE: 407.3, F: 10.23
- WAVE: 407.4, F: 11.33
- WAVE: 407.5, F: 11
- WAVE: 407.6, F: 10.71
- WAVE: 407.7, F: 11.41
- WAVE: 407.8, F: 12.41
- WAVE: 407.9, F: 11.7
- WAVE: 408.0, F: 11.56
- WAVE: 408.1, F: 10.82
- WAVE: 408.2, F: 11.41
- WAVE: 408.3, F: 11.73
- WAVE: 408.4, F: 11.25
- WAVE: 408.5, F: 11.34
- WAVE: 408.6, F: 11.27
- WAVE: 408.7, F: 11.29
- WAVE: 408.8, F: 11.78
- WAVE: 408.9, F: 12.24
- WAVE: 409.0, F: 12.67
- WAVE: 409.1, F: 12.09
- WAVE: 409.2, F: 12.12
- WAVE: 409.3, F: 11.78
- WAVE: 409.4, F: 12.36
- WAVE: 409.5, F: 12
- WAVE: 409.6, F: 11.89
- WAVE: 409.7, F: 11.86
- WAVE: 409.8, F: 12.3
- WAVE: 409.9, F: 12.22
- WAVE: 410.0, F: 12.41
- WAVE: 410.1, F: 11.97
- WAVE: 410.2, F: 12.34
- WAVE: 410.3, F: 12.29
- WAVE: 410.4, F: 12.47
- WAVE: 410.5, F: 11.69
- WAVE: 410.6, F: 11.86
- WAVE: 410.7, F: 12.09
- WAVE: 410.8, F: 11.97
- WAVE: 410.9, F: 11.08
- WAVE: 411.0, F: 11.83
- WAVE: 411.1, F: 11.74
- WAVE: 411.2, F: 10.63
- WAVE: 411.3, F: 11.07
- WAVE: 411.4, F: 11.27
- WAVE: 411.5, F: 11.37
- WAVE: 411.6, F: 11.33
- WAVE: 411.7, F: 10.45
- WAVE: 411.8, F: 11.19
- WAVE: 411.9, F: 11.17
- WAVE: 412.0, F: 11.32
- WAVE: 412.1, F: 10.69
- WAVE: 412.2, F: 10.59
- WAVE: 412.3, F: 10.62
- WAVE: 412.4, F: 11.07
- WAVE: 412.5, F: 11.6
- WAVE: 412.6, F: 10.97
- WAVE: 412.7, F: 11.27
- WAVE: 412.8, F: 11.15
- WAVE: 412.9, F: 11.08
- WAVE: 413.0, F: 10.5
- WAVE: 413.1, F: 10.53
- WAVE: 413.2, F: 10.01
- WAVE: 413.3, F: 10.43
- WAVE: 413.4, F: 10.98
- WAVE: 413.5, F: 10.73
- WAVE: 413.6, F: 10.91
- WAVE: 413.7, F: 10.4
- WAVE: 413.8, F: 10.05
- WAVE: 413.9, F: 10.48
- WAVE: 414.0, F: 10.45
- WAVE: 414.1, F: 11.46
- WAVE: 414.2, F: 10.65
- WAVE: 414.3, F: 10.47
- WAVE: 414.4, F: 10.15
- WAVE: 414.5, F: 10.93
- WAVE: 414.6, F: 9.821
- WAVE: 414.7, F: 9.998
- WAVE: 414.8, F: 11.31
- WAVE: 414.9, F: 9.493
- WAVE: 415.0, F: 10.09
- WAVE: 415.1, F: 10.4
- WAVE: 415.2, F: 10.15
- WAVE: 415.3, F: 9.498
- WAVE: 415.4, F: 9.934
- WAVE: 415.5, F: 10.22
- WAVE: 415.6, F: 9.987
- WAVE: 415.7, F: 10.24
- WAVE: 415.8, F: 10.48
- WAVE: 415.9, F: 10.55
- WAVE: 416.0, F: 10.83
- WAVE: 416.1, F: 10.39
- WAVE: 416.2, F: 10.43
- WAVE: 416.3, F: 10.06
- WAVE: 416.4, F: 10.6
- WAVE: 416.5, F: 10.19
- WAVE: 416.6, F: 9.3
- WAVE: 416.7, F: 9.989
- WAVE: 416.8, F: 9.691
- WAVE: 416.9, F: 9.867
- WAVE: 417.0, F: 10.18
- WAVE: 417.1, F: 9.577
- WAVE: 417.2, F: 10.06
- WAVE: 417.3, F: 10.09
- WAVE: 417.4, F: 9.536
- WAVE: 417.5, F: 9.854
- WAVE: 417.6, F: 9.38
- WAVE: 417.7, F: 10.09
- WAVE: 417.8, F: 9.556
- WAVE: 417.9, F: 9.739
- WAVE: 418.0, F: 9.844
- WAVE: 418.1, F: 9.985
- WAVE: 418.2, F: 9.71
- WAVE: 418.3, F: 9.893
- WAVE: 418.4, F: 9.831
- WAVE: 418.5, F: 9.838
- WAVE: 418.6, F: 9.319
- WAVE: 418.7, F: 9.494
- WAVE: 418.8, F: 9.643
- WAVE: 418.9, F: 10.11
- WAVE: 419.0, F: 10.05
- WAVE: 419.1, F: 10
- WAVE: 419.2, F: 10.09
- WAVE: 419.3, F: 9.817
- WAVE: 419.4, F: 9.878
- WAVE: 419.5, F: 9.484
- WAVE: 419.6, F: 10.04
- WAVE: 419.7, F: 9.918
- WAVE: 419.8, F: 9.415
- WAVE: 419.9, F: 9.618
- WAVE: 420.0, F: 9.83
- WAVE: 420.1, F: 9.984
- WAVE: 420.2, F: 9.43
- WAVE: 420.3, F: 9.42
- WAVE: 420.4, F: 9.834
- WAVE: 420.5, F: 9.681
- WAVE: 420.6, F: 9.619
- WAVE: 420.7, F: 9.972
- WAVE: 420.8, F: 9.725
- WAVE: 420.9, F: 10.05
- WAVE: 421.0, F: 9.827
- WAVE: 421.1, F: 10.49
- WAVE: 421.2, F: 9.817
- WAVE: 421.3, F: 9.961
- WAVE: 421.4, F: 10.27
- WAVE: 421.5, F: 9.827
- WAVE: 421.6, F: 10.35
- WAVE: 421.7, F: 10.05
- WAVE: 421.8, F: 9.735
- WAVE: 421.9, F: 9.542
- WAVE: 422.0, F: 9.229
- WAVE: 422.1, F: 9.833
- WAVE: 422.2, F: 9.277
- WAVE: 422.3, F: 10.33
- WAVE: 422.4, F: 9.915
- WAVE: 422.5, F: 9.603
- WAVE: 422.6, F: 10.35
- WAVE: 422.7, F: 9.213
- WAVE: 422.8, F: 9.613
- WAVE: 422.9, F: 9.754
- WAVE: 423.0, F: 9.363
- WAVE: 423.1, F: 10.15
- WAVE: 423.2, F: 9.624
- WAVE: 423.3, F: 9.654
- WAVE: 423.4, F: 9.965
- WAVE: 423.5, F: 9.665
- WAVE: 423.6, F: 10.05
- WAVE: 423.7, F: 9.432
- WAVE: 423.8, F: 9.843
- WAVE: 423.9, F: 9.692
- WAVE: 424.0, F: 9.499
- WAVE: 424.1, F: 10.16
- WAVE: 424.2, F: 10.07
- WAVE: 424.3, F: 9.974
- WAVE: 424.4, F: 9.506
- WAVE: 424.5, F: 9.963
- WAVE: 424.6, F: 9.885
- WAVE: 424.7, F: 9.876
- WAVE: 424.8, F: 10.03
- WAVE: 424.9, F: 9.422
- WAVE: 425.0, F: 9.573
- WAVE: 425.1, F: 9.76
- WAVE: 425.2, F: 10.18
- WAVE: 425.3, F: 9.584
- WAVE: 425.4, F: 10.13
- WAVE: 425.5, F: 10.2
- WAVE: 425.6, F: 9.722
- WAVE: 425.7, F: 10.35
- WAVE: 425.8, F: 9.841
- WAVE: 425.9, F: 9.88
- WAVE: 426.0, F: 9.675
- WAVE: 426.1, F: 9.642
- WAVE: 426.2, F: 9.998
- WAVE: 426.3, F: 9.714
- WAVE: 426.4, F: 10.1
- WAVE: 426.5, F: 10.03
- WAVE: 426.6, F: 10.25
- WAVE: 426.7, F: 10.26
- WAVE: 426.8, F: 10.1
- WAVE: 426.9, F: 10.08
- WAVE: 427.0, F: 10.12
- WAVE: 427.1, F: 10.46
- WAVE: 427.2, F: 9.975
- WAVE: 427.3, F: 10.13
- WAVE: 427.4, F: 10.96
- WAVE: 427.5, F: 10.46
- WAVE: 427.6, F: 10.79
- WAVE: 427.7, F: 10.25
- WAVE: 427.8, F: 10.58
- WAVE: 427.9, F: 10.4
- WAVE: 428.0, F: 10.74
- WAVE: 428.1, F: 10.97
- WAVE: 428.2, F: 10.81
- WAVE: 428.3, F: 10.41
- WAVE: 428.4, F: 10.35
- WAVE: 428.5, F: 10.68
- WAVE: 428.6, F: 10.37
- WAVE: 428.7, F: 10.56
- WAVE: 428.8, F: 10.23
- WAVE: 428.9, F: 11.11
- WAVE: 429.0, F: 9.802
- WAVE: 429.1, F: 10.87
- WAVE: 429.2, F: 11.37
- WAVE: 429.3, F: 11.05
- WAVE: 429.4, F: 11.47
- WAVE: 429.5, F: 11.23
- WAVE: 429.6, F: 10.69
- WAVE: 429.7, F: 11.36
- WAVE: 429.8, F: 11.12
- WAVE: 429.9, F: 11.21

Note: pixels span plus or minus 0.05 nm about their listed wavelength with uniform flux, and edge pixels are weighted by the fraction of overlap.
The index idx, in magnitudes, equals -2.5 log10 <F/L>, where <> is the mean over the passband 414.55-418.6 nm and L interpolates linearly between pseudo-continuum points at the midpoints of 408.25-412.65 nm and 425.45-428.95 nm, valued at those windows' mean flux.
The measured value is 0.12 mag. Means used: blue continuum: 11.6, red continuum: 10.3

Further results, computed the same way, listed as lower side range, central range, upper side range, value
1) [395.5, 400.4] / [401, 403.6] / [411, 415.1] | 0.063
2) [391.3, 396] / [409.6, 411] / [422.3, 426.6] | -0.130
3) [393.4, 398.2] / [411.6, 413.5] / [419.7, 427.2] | -0.029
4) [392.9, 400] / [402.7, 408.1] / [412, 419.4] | 0.023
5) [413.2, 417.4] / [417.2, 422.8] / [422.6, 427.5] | 0.031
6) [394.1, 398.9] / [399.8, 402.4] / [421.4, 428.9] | 0.082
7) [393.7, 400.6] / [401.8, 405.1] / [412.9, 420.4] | 0.057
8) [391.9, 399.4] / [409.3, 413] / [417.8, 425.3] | -0.099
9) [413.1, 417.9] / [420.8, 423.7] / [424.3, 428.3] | 0.035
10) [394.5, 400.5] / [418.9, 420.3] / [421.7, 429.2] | 0.056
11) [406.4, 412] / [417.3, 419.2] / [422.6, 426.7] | 0.082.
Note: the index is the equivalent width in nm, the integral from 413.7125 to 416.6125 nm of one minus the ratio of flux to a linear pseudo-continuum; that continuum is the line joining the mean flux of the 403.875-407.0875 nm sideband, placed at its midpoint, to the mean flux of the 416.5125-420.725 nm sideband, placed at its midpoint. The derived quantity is -0.09 nm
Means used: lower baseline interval 10.6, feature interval 10.3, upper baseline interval 9.78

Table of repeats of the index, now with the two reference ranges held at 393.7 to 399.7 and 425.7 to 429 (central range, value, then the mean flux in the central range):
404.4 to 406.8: 0.10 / 10.7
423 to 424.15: 0.07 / 9.78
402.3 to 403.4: 0.08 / 10.5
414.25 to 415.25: 0.05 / 10.3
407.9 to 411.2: -0.24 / 11.8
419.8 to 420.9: 0.09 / 9.71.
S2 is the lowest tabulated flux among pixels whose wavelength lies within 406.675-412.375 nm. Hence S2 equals 10.23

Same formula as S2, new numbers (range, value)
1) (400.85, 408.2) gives 8.935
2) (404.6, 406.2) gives 9.849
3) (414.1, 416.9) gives 9.3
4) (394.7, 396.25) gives 11.03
